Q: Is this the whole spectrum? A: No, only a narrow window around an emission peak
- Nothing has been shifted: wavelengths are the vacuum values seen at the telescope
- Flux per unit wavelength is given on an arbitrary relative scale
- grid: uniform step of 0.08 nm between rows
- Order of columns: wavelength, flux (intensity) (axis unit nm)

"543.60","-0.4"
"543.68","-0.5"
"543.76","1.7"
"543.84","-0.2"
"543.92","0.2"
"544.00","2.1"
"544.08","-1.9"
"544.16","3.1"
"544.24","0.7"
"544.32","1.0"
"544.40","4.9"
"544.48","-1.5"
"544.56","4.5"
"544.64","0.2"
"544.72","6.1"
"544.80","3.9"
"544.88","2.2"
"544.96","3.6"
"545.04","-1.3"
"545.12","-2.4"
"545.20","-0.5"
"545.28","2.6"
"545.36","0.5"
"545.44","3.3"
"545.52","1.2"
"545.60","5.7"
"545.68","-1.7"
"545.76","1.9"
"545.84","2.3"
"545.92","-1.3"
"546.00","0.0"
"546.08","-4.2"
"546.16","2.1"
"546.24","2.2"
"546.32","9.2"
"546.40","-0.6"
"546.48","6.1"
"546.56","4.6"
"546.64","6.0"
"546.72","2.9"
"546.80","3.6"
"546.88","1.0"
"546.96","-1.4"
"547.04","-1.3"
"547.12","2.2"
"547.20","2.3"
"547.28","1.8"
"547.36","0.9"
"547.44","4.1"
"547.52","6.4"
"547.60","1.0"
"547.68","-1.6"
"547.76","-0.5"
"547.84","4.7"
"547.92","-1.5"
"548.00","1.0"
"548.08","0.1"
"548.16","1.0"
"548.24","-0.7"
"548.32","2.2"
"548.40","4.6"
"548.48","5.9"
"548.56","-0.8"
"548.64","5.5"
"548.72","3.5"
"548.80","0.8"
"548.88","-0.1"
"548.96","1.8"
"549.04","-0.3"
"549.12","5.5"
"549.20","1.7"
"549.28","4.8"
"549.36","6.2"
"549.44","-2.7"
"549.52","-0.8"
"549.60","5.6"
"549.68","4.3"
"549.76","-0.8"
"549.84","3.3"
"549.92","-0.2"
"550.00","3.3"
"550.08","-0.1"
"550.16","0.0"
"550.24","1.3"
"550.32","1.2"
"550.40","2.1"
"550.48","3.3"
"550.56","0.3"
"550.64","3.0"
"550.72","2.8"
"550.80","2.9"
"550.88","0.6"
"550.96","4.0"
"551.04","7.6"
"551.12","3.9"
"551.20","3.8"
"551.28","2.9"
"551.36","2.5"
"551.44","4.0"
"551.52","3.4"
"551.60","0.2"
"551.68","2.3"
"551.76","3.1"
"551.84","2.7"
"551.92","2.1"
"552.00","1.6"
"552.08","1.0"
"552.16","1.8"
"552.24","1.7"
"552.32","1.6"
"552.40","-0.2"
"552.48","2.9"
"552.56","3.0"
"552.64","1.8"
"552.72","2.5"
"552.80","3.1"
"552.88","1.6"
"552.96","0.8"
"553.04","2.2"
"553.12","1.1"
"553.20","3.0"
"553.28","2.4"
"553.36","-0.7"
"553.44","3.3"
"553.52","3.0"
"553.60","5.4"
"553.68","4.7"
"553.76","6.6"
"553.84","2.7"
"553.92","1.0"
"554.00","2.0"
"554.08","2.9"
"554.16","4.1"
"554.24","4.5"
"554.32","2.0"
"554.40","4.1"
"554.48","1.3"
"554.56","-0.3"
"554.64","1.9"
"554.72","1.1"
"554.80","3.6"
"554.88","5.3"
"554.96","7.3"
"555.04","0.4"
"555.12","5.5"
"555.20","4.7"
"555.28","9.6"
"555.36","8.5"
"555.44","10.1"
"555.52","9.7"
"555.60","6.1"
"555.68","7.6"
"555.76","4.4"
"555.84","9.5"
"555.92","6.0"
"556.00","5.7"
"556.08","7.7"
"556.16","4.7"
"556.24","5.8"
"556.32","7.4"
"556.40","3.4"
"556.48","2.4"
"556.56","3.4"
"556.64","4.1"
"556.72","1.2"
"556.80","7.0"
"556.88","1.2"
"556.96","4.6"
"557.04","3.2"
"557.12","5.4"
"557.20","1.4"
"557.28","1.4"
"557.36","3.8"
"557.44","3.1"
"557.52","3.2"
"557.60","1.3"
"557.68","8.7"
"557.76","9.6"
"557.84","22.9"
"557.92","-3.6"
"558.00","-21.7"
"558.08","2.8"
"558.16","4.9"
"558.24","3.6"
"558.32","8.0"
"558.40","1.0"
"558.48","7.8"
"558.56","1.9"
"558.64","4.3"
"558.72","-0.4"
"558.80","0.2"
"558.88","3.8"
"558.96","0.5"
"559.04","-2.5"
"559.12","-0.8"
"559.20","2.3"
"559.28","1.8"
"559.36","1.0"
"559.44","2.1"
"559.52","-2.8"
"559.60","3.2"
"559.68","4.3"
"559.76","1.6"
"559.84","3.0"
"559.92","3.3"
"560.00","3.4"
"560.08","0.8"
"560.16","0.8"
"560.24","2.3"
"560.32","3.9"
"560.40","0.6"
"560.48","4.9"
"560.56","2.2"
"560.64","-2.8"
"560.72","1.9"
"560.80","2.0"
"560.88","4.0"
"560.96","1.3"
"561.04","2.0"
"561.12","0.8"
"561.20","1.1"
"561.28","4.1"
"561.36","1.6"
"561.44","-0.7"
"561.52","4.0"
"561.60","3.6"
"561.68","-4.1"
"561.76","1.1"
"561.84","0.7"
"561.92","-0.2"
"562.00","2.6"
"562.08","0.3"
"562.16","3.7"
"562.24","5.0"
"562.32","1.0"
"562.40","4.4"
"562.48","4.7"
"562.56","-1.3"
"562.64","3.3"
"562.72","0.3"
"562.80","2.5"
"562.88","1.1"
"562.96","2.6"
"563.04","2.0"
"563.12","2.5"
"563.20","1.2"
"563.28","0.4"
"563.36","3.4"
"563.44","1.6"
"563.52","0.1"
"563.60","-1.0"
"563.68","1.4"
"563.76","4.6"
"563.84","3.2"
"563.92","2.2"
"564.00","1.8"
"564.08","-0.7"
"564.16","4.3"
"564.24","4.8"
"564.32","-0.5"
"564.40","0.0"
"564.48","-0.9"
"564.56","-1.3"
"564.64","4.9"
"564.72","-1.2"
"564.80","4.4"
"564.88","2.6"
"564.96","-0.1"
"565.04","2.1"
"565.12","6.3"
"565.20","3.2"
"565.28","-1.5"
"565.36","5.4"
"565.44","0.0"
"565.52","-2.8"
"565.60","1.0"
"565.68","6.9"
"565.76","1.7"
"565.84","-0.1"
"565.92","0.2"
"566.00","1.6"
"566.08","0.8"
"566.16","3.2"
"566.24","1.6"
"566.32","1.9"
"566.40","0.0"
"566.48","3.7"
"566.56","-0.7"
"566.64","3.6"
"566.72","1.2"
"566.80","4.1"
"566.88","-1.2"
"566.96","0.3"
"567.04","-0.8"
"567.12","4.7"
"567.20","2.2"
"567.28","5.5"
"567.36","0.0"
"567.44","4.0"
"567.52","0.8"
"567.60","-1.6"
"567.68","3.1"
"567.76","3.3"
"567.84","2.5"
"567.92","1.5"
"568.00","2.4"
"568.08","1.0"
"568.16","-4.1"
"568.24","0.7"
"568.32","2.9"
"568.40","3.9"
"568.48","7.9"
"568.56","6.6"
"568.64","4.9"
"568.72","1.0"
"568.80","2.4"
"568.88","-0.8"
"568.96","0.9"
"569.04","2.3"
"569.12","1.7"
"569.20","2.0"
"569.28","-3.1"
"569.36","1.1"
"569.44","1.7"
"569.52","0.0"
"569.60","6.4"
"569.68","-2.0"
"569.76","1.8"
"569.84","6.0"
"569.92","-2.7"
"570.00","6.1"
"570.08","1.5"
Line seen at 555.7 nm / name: C III] 1909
